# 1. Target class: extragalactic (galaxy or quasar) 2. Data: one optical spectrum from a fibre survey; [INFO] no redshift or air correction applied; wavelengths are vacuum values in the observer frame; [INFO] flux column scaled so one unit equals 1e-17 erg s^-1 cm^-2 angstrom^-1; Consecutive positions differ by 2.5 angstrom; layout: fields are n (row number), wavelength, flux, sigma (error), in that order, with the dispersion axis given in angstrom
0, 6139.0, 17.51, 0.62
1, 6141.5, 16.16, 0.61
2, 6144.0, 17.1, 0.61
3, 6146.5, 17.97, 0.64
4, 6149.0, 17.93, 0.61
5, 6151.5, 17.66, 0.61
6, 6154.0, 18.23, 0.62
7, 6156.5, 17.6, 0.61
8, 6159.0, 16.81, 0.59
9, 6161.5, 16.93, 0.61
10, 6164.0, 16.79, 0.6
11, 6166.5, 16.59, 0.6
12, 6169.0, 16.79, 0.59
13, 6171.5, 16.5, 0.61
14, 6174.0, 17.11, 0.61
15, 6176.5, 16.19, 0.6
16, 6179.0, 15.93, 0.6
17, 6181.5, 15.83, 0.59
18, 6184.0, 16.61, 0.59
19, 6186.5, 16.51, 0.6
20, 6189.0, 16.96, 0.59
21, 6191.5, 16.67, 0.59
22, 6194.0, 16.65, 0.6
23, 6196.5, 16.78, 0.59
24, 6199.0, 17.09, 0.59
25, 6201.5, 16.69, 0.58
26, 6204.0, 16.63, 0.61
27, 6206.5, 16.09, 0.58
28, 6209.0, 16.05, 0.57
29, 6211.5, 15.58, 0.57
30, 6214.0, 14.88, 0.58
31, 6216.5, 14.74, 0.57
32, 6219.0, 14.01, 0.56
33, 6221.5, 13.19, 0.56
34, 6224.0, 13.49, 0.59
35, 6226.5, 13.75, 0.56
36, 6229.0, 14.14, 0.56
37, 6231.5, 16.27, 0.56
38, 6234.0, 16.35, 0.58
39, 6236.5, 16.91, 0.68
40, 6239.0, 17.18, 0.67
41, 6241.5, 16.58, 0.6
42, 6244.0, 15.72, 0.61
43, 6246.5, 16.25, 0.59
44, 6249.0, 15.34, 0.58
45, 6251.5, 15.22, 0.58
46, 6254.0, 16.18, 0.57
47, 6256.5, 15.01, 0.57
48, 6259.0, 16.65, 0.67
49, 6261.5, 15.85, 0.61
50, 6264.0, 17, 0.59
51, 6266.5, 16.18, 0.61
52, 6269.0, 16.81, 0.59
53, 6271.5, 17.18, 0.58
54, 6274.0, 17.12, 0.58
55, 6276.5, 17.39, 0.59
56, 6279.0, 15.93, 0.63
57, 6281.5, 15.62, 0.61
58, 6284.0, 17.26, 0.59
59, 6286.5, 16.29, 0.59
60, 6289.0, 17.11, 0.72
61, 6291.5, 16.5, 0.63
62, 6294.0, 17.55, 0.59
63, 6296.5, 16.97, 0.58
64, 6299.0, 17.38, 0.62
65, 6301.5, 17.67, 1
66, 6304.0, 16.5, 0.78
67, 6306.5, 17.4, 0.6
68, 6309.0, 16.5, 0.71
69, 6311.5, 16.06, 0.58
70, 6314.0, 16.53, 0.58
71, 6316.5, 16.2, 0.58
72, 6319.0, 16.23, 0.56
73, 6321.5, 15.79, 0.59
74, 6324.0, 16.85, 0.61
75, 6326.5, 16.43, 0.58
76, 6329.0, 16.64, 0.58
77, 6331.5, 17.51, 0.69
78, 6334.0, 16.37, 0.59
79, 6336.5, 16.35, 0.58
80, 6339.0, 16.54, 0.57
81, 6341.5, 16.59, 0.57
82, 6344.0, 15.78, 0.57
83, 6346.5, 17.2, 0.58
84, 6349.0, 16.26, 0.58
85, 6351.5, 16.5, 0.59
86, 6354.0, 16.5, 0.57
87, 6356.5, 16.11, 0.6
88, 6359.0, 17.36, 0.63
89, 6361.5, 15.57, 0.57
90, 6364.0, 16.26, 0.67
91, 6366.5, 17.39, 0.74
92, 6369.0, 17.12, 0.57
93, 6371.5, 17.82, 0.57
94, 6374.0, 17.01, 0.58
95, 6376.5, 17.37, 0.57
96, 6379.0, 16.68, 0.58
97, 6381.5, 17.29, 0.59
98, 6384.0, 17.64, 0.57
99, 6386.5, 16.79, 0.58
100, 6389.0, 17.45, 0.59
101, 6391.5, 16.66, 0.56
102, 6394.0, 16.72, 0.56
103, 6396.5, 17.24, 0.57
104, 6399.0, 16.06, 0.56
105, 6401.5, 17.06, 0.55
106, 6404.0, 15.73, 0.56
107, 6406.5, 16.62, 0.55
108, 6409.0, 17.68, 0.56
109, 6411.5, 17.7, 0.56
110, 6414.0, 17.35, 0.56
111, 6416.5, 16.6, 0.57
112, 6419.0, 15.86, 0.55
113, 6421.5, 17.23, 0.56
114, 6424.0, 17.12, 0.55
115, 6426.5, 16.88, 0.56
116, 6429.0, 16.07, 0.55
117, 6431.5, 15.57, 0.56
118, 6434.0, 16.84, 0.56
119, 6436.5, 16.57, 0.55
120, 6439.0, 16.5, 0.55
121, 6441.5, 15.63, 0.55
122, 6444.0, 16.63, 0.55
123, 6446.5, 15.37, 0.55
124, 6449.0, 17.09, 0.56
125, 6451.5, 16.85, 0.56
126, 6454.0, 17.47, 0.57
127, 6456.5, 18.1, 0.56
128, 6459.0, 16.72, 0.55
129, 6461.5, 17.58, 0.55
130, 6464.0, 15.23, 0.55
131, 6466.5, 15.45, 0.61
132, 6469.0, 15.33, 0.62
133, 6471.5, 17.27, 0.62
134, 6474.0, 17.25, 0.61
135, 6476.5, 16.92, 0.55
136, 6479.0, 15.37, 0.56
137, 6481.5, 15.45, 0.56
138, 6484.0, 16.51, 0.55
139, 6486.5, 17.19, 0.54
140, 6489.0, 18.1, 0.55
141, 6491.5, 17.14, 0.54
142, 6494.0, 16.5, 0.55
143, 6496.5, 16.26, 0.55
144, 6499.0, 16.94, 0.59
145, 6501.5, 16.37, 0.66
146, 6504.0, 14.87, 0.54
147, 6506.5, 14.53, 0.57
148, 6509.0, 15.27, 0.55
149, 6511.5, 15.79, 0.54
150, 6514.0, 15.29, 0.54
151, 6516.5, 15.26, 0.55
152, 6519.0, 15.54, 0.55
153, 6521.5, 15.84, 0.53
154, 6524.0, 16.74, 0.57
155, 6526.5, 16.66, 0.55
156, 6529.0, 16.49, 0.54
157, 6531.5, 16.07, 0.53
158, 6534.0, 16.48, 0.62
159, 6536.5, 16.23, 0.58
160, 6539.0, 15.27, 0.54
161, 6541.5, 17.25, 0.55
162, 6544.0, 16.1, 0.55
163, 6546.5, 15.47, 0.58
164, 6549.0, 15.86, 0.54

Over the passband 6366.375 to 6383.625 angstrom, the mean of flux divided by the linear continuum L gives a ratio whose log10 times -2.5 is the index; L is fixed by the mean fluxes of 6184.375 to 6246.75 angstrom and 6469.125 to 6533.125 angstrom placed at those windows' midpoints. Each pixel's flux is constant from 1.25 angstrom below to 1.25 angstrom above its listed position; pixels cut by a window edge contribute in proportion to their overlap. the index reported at -0.08 mag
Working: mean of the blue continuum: 15.8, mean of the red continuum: 16.2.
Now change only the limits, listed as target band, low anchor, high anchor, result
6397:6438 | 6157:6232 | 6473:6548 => -0.039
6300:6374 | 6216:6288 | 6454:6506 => -0.035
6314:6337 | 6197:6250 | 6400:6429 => -0.015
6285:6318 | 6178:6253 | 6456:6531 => -0.058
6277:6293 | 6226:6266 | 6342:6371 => -0.023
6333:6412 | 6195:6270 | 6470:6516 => -0.050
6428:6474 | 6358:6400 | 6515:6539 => 0.004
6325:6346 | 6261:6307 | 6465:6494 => 0.013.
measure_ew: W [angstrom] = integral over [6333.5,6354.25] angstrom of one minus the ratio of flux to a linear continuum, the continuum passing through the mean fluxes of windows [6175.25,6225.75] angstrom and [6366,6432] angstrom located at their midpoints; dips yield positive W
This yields 0.2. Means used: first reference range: 15.8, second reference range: 16.9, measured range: 16.5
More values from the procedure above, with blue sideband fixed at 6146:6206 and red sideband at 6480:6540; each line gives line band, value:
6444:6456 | -0.39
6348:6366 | 0.06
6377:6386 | -0.43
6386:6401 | -0.42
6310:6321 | 0.22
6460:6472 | 0.07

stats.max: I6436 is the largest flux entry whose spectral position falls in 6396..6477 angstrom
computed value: 18.1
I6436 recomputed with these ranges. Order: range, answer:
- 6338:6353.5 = 17.2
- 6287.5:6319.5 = 17.67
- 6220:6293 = 17.39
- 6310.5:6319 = 16.53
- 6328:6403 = 17.82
